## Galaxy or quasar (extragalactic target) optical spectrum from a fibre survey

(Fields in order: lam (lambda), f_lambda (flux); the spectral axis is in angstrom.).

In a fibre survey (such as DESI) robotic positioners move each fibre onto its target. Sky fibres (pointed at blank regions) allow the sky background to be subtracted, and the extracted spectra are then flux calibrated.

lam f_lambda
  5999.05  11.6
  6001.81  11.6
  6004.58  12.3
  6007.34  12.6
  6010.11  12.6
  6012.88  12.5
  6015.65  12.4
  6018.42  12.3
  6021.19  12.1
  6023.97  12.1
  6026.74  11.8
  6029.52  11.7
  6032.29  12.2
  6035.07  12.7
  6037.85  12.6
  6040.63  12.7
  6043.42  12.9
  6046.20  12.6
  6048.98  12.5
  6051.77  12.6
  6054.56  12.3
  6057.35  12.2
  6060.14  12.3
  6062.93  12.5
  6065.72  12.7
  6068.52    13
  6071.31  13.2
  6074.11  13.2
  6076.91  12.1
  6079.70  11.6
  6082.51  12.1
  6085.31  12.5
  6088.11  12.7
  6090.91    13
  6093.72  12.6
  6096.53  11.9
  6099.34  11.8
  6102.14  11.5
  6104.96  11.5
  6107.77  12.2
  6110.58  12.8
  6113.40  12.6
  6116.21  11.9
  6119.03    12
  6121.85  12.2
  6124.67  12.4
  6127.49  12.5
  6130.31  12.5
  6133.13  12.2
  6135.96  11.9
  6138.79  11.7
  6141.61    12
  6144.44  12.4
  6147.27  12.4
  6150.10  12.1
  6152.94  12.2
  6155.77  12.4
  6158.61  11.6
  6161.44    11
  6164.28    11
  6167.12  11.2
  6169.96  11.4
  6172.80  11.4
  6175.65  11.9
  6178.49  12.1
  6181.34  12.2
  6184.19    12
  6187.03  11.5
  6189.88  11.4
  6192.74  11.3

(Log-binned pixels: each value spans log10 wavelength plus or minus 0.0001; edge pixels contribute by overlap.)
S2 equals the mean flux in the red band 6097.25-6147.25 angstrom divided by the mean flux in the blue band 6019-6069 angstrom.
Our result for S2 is 1.0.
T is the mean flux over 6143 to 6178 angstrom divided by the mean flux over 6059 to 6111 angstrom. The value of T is 1.0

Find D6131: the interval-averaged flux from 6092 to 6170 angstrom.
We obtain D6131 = 12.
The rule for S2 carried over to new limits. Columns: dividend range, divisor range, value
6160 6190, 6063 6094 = 0.92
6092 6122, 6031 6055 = 0.96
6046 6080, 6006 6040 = 1.02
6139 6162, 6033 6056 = 0.96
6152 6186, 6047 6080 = 0.93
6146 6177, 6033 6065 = 0.93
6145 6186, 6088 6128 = 0.96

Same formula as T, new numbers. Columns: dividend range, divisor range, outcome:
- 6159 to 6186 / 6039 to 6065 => 0.93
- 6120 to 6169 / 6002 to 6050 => 0.97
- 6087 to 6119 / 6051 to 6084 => 0.98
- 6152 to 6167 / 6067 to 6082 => 0.92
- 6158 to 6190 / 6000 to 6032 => 0.95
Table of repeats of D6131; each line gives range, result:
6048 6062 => 12.4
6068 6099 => 12.5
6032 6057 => 12.6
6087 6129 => 12.2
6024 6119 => 12.4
